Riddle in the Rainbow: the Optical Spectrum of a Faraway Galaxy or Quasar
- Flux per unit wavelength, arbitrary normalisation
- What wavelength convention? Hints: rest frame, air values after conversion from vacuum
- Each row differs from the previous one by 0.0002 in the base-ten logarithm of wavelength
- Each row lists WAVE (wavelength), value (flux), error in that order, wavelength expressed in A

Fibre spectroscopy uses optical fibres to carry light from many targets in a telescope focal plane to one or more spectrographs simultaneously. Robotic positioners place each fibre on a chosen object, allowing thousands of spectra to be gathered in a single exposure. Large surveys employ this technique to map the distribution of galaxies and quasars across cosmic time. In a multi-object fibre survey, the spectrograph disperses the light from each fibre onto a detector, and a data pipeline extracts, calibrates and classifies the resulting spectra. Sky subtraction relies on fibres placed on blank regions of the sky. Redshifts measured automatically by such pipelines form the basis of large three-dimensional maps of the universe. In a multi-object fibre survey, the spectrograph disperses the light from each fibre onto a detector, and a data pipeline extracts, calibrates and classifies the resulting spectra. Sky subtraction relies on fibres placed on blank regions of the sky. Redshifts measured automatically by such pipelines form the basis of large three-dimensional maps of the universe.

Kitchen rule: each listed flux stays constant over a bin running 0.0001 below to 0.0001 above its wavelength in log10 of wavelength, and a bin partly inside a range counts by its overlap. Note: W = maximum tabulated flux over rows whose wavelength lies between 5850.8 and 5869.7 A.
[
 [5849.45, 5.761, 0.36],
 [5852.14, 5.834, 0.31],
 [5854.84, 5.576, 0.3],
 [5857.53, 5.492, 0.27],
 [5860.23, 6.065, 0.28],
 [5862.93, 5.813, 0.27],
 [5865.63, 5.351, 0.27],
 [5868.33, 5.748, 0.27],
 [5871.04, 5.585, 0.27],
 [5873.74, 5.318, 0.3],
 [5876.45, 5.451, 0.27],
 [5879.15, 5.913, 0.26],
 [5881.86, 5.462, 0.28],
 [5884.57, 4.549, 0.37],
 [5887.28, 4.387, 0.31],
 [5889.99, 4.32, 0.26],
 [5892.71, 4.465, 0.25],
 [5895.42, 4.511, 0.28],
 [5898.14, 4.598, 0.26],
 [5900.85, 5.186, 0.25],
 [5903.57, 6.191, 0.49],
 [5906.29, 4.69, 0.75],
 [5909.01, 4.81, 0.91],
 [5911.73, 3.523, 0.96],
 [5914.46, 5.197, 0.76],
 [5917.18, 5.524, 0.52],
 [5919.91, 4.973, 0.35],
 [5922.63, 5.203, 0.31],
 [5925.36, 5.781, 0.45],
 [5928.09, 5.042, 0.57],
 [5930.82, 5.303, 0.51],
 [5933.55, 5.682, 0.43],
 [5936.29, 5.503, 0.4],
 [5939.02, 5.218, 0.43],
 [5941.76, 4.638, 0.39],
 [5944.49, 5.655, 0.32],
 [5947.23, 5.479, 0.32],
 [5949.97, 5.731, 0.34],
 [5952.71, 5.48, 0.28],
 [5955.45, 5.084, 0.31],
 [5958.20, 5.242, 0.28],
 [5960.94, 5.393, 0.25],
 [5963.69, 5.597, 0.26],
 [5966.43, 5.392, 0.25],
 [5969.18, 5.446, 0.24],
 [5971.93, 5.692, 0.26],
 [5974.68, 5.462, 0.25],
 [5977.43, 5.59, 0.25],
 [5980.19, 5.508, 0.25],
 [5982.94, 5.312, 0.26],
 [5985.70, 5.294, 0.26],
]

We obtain 6.065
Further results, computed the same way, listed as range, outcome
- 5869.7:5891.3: 5.913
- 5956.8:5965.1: 5.597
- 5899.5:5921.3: 6.191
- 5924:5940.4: 5.781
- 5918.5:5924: 5.203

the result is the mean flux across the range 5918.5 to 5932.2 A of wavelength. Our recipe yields 5.26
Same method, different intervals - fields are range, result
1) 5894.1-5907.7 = 5.04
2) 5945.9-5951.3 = 5.6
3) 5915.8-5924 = 5.24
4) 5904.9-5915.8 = 4.56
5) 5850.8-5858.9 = 5.64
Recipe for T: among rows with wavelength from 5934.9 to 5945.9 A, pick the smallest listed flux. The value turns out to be 4.638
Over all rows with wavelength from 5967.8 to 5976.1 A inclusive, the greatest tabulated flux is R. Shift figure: 5.692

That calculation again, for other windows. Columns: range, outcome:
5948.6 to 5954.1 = 5.731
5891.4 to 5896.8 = 4.511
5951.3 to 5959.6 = 5.48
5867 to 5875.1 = 5.748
